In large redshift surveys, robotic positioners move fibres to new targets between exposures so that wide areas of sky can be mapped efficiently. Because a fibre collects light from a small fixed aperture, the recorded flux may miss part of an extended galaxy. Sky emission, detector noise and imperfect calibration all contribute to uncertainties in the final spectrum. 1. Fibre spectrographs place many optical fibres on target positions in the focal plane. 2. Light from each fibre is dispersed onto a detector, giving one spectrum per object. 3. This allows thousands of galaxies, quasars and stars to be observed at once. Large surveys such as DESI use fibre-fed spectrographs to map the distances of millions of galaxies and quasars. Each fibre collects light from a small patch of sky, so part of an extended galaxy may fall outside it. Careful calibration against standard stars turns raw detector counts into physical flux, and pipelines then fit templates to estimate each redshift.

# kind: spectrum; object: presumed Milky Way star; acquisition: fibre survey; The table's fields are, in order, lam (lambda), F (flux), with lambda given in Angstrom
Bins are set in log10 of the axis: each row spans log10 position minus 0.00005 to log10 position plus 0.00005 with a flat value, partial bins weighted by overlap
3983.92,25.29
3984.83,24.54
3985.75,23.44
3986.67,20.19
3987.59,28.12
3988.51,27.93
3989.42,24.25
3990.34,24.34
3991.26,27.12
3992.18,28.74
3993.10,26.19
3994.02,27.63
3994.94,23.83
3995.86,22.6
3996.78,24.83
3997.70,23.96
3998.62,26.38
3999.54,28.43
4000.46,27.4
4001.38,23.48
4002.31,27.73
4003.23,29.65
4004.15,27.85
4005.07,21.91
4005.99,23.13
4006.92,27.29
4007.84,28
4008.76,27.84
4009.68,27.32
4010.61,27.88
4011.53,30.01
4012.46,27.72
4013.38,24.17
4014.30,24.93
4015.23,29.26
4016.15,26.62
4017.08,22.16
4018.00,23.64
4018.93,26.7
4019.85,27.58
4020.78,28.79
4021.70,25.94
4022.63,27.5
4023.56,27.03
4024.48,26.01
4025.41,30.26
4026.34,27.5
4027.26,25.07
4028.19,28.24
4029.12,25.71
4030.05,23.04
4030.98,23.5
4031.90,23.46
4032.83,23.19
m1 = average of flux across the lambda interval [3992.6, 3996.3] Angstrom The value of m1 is 25.1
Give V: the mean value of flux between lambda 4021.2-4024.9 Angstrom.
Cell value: 26.7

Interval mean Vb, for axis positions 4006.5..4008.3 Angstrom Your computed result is 27.7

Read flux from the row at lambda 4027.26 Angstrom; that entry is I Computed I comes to 25.07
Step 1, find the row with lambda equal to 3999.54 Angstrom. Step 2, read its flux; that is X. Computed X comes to 28.43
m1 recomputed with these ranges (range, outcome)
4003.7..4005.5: 24.9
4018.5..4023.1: 27.3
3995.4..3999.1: 24.5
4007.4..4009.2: 28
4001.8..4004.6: 28.3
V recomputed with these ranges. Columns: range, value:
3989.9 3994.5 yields 26.8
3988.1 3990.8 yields 25.5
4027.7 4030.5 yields 25.6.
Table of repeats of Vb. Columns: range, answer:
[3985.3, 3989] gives 24.9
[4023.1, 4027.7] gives 27.2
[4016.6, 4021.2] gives 25.7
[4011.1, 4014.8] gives 26.7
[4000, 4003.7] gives 27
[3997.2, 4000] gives 26.3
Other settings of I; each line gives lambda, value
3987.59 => 28.12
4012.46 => 27.72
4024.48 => 26.01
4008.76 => 27.84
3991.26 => 27.12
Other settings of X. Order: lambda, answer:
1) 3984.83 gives 24.54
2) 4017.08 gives 22.16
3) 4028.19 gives 28.24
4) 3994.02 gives 27.63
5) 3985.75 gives 23.44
